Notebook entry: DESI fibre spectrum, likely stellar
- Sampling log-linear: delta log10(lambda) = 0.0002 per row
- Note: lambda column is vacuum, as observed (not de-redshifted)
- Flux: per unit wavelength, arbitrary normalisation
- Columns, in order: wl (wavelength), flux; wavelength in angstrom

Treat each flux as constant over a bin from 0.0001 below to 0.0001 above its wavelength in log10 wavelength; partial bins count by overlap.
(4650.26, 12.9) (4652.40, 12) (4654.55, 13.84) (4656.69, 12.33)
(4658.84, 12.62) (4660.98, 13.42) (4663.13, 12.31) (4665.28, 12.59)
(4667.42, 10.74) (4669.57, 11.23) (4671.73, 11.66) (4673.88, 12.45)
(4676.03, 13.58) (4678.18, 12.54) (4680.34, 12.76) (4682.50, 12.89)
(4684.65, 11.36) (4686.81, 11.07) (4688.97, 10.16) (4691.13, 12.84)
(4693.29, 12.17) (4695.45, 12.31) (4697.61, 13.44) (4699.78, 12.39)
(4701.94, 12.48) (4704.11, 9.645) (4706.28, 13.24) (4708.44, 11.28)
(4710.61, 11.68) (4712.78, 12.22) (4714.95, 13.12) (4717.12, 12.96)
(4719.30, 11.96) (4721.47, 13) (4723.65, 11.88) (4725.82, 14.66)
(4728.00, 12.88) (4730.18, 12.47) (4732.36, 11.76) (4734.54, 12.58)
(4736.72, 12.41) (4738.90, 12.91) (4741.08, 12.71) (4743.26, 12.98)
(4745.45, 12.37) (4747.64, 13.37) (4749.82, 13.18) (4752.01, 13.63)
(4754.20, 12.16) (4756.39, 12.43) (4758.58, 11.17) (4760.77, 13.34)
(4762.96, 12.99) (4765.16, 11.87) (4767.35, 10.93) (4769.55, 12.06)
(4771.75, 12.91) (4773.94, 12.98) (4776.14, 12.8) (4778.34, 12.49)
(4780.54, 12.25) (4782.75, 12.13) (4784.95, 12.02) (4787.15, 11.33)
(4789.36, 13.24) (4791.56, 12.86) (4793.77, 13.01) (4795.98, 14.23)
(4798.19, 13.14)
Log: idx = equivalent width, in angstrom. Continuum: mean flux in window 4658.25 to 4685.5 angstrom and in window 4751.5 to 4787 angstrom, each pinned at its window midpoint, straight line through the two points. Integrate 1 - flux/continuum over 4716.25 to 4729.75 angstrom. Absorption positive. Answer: -0.6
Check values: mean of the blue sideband 12.3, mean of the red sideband 12.3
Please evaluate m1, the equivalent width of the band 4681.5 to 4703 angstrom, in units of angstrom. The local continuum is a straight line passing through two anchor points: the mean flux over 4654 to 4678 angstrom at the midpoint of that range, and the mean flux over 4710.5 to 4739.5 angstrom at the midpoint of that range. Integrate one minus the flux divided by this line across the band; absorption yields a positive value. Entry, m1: 0.7 angstrom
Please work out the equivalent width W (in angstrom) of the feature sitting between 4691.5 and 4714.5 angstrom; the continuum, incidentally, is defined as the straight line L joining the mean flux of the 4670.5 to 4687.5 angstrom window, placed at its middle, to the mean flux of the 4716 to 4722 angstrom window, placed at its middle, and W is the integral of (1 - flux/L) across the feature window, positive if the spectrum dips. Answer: 0.6 angstrom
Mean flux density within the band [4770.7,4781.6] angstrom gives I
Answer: 12.7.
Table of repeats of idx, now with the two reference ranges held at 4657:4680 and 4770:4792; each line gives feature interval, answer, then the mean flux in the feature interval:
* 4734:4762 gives -0.6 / 12.7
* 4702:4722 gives 0.4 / 12.1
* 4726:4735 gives -0.2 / 12.6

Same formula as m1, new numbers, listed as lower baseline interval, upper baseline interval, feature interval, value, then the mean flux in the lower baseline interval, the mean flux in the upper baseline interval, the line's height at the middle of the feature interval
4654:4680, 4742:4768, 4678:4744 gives 0.8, 12.4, 12.6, 12.5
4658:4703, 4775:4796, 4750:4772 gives 0.2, 12.2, 12.6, 12.5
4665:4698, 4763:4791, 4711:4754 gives -2.0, 12.1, 12.3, 12.2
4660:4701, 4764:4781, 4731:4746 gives -0.3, 12.2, 12.3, 12.3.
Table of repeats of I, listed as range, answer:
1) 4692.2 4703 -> 12.6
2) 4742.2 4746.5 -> 12.7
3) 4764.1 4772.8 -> 11.9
